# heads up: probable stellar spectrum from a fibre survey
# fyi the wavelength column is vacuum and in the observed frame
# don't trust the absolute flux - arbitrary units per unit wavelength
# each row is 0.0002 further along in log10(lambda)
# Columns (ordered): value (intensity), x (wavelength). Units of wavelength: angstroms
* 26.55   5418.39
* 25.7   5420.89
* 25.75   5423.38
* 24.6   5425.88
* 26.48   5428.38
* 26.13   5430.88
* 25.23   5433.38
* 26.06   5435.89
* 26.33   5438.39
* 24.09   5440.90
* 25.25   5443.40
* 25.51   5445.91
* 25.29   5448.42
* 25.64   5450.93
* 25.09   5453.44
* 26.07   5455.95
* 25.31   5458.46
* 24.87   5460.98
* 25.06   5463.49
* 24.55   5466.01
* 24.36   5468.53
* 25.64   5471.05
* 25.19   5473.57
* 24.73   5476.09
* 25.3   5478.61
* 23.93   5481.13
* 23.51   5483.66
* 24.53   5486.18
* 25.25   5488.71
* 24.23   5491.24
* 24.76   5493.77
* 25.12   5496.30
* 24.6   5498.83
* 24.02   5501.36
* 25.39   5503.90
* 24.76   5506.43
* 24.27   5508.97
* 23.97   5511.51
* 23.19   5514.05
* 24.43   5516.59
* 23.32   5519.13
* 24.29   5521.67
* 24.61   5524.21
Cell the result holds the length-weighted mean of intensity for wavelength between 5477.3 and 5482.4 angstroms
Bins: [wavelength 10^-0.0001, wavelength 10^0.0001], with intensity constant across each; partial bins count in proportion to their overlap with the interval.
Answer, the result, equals 24.6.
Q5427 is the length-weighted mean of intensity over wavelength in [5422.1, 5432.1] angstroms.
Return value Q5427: 25.8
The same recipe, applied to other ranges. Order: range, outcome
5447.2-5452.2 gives 25.5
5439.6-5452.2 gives 25.2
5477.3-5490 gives 24.5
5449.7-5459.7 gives 25.5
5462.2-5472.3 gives 24.9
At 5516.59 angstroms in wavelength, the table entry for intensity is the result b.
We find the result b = 24.43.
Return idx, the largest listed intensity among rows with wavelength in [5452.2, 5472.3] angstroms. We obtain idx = 26.07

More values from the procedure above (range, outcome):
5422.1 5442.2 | 26.48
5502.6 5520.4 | 25.39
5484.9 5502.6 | 25.25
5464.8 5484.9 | 25.64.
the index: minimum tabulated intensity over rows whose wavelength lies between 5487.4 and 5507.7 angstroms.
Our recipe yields 24.02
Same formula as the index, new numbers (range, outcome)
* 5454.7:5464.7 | 24.87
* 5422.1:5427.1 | 24.6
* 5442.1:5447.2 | 25.25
